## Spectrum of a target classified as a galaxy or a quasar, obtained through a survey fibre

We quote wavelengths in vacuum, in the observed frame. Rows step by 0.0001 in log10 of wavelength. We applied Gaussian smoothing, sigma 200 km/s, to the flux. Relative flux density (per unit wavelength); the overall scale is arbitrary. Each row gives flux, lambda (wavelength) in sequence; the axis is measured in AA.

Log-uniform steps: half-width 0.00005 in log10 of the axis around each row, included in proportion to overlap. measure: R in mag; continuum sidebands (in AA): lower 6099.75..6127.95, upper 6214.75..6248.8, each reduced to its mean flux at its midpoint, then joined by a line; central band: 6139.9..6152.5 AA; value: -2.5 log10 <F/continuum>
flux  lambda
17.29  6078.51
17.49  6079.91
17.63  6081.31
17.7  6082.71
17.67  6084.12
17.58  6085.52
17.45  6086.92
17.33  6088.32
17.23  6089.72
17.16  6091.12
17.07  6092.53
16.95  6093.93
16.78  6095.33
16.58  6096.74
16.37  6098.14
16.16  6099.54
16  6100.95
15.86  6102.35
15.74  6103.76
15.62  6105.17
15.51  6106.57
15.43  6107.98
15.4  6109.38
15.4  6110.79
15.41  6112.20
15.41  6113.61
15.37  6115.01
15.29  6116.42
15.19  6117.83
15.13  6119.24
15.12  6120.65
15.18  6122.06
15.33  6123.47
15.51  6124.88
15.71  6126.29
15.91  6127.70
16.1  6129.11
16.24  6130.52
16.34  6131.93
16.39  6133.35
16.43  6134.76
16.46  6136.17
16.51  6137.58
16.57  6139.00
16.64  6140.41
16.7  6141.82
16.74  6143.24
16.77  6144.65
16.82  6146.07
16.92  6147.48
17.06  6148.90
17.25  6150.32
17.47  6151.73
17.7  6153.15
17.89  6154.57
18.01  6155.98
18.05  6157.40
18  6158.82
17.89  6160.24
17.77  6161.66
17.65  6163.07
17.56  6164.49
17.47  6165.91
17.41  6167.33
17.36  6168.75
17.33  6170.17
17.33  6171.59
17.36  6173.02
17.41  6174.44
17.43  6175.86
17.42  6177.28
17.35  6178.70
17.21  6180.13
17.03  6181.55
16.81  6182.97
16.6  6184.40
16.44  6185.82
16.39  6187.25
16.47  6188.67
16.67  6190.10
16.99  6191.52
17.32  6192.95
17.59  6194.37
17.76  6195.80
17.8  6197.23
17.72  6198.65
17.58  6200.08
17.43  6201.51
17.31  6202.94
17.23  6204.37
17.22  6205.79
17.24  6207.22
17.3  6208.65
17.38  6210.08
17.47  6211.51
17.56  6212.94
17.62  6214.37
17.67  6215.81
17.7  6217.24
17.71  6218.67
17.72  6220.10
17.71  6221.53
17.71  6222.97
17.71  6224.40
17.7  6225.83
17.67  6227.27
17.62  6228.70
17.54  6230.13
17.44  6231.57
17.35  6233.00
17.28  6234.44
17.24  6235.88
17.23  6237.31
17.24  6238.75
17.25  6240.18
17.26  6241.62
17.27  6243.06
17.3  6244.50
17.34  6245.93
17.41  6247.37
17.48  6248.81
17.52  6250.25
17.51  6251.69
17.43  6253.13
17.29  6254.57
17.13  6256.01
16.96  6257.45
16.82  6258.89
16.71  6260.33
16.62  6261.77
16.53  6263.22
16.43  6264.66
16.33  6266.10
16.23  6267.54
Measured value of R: -0.06 mag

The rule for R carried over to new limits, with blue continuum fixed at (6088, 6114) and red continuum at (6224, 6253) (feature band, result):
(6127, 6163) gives -0.028 mag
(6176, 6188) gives -0.002 mag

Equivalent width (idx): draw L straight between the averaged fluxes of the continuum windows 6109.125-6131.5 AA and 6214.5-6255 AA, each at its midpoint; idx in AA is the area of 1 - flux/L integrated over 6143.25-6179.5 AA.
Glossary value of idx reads -2.8 AA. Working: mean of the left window 15.5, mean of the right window 17.5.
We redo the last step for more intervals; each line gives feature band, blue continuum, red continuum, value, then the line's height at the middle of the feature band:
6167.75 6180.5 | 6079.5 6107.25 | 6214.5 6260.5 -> -0.2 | 17.1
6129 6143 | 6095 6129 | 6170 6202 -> -0.3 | 16.1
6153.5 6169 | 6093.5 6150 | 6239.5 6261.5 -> -1.3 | 16.4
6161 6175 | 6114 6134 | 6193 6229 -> -0.7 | 16.6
